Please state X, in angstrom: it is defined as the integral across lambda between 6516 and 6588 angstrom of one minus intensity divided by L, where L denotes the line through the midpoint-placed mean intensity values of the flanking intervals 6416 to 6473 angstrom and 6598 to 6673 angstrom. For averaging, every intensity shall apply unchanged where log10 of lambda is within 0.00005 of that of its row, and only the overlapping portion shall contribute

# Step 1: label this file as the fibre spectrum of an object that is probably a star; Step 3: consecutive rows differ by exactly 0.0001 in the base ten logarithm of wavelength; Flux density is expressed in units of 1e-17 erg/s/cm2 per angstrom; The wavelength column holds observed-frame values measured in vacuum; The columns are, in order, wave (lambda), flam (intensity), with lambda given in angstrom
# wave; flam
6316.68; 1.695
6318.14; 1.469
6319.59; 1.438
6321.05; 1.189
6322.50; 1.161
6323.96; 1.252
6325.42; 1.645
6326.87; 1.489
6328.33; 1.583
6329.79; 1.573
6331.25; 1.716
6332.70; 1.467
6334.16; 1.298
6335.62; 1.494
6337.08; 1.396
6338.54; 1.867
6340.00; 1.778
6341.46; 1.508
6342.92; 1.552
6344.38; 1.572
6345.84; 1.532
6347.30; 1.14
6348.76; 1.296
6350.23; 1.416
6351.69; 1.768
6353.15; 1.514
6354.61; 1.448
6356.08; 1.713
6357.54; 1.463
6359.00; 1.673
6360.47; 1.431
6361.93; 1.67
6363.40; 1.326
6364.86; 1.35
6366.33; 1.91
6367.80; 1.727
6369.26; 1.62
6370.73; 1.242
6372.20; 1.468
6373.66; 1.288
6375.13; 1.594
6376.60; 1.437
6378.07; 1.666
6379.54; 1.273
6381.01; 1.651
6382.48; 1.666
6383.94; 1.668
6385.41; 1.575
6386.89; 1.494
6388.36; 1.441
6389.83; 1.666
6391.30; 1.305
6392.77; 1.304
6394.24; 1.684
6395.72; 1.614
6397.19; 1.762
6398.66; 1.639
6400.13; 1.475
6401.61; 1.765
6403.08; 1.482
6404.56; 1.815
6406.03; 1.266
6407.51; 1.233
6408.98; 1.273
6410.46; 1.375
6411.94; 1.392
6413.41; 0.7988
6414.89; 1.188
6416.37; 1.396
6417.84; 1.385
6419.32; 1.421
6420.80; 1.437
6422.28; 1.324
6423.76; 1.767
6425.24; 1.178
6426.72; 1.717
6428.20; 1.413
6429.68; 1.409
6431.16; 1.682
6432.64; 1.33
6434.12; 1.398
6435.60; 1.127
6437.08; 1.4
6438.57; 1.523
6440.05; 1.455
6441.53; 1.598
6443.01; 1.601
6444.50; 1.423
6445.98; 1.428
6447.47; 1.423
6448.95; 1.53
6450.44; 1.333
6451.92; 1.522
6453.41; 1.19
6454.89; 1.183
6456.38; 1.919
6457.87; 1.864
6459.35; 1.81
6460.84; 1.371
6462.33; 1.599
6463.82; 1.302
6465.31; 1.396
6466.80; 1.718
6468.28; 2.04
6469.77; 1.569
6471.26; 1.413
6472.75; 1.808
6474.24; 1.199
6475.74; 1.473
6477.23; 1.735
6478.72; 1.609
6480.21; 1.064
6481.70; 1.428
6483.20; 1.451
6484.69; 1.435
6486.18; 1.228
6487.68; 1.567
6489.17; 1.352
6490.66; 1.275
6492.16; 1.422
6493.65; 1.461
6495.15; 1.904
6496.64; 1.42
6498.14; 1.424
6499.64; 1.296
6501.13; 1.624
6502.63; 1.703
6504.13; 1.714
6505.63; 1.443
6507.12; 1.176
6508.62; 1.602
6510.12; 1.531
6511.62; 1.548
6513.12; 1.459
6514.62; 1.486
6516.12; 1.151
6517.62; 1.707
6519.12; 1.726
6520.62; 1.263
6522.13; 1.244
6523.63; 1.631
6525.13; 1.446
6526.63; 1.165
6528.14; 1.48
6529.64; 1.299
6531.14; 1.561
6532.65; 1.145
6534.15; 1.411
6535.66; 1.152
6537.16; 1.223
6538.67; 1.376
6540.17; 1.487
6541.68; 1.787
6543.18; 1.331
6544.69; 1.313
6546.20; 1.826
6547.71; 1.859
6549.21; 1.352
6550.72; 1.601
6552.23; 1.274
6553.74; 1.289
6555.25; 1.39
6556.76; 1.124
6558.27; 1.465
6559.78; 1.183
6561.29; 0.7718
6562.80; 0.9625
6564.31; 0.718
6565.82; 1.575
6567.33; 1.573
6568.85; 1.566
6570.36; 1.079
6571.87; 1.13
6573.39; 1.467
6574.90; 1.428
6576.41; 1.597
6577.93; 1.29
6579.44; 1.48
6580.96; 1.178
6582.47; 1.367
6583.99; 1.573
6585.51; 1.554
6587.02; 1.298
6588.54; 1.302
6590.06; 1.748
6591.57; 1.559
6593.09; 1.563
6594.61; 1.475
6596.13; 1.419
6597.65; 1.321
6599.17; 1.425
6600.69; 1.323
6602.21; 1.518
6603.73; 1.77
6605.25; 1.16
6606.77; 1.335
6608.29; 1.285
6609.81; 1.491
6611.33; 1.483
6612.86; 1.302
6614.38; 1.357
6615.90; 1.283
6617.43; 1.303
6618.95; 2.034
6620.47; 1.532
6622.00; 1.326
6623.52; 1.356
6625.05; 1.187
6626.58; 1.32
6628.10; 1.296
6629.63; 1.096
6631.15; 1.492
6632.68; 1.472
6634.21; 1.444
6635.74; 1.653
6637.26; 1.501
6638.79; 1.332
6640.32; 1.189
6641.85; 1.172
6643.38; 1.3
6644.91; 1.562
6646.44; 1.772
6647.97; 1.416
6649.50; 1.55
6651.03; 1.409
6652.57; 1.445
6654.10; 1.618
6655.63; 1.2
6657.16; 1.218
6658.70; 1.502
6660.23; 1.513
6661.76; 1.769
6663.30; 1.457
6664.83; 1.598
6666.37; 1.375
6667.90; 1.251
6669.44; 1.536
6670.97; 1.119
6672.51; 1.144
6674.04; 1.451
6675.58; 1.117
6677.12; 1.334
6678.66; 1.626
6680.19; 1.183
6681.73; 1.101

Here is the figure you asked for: 3.7 angstrom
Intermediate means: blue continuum 1.5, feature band 1.37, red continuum 1.41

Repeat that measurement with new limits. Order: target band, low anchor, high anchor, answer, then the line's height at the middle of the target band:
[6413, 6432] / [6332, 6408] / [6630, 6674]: 1.32 angstrom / 1.51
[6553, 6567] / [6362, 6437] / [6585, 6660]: 2.53 angstrom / 1.44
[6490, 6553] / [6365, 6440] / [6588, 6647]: -0.69 angstrom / 1.44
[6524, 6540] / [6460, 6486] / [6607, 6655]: 1.43 angstrom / 1.47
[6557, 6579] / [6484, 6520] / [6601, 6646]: 2.56 angstrom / 1.44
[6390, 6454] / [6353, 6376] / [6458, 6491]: 3.17 angstrom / 1.51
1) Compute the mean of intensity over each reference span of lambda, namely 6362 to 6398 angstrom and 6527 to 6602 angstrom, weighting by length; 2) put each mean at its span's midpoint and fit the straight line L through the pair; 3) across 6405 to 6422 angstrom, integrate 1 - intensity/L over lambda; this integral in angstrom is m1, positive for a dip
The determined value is 2.34 angstrom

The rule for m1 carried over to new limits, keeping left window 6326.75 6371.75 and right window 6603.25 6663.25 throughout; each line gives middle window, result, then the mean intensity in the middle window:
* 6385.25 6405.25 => -0.8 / 1.57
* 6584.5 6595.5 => -0.5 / 1.5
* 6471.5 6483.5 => 0.1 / 1.47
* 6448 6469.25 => -0.9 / 1.55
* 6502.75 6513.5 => -0.3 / 1.51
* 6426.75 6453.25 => 0.9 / 1.45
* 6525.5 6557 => 1.1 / 1.41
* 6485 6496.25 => 0.2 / 1.46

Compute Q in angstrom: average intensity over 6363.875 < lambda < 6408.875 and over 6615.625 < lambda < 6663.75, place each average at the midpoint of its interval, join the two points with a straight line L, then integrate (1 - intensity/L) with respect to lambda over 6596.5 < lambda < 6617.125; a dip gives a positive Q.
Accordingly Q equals 0.8 angstrom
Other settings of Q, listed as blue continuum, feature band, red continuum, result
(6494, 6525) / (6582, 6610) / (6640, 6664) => 0.4 angstrom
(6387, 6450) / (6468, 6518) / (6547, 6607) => -2.5 angstrom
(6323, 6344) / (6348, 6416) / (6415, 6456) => -0.3 angstrom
